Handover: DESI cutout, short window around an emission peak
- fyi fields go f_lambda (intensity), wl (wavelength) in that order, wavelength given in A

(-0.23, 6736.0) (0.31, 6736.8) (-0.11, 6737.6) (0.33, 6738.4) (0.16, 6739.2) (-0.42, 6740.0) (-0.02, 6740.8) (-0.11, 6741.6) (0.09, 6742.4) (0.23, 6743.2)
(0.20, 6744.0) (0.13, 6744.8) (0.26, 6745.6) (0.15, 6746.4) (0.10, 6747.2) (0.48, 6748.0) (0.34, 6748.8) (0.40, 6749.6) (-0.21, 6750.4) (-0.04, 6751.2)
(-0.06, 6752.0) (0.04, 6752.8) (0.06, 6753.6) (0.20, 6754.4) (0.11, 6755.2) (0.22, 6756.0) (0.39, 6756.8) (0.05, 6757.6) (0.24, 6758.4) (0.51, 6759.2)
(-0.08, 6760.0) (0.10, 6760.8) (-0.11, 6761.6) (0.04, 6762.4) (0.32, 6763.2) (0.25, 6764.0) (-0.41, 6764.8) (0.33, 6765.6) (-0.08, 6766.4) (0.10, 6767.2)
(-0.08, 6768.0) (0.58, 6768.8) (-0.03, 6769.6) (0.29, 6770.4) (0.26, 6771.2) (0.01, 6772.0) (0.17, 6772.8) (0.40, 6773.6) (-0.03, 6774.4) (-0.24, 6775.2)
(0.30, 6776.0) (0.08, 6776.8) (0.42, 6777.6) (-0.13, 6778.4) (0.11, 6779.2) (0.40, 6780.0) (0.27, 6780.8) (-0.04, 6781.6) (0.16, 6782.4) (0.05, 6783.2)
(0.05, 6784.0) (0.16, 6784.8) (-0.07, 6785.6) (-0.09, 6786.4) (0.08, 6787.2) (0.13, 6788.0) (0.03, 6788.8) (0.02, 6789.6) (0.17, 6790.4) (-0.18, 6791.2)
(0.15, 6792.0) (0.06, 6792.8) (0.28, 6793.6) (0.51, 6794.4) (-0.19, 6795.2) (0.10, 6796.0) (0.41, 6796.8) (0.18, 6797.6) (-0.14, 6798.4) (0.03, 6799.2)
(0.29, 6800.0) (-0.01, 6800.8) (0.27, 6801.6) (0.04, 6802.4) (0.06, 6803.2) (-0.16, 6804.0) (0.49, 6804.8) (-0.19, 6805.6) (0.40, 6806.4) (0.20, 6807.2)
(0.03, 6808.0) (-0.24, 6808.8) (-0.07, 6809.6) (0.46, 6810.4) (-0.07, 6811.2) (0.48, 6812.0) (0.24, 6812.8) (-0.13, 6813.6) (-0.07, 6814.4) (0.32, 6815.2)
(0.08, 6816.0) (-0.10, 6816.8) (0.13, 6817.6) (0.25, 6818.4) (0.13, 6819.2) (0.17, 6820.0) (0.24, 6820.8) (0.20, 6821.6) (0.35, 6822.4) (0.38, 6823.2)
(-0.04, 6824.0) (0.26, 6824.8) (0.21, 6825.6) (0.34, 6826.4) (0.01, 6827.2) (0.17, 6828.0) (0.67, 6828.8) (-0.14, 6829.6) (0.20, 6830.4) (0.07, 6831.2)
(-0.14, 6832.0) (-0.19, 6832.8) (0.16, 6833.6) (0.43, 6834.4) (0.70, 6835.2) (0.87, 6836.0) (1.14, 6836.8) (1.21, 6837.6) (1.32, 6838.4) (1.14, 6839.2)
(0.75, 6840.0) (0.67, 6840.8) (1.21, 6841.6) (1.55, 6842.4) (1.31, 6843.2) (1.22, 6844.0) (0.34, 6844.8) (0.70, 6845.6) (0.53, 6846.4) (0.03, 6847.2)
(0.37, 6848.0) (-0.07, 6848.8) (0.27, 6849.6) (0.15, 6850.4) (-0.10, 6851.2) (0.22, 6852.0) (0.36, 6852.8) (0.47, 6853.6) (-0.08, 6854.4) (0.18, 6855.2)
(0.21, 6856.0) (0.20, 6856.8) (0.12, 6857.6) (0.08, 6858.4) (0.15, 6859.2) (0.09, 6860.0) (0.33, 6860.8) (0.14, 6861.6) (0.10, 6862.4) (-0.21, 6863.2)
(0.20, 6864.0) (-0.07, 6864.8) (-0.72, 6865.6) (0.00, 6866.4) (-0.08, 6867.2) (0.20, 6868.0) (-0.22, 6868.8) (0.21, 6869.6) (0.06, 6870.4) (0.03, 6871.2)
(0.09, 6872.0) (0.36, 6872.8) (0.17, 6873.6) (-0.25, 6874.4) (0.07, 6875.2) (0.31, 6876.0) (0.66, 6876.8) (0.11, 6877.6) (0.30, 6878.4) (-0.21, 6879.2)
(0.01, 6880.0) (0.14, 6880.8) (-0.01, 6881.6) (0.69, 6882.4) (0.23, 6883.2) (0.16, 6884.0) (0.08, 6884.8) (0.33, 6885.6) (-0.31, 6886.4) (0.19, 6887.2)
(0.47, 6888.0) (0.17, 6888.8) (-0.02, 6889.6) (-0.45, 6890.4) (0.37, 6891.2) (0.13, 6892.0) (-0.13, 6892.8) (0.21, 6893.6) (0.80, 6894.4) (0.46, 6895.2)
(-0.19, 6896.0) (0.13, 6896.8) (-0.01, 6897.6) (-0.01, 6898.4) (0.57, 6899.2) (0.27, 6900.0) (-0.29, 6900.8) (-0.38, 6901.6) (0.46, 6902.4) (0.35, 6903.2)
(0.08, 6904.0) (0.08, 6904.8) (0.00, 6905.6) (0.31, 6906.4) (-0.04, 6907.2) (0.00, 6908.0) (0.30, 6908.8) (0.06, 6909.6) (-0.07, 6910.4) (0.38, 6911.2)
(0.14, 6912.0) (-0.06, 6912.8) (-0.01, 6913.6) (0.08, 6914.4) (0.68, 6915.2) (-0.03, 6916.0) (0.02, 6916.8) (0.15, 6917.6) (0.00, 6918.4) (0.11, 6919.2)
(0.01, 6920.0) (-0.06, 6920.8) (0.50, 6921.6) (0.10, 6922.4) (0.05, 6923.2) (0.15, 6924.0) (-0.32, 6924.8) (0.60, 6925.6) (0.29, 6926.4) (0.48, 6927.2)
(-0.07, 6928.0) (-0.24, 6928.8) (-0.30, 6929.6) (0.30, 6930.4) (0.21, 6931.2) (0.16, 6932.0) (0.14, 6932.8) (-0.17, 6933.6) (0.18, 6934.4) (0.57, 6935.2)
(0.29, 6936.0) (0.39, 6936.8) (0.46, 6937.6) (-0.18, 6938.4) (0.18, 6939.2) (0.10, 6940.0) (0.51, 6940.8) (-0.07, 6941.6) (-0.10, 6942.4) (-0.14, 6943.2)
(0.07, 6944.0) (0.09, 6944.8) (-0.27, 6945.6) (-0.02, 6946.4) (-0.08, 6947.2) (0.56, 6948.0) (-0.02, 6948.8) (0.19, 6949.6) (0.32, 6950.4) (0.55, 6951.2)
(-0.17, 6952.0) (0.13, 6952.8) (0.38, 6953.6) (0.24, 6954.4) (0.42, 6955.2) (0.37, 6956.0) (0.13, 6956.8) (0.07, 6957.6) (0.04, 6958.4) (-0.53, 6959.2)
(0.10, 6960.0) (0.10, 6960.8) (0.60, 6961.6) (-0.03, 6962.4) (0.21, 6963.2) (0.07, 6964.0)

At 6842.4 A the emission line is [O II] 3727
